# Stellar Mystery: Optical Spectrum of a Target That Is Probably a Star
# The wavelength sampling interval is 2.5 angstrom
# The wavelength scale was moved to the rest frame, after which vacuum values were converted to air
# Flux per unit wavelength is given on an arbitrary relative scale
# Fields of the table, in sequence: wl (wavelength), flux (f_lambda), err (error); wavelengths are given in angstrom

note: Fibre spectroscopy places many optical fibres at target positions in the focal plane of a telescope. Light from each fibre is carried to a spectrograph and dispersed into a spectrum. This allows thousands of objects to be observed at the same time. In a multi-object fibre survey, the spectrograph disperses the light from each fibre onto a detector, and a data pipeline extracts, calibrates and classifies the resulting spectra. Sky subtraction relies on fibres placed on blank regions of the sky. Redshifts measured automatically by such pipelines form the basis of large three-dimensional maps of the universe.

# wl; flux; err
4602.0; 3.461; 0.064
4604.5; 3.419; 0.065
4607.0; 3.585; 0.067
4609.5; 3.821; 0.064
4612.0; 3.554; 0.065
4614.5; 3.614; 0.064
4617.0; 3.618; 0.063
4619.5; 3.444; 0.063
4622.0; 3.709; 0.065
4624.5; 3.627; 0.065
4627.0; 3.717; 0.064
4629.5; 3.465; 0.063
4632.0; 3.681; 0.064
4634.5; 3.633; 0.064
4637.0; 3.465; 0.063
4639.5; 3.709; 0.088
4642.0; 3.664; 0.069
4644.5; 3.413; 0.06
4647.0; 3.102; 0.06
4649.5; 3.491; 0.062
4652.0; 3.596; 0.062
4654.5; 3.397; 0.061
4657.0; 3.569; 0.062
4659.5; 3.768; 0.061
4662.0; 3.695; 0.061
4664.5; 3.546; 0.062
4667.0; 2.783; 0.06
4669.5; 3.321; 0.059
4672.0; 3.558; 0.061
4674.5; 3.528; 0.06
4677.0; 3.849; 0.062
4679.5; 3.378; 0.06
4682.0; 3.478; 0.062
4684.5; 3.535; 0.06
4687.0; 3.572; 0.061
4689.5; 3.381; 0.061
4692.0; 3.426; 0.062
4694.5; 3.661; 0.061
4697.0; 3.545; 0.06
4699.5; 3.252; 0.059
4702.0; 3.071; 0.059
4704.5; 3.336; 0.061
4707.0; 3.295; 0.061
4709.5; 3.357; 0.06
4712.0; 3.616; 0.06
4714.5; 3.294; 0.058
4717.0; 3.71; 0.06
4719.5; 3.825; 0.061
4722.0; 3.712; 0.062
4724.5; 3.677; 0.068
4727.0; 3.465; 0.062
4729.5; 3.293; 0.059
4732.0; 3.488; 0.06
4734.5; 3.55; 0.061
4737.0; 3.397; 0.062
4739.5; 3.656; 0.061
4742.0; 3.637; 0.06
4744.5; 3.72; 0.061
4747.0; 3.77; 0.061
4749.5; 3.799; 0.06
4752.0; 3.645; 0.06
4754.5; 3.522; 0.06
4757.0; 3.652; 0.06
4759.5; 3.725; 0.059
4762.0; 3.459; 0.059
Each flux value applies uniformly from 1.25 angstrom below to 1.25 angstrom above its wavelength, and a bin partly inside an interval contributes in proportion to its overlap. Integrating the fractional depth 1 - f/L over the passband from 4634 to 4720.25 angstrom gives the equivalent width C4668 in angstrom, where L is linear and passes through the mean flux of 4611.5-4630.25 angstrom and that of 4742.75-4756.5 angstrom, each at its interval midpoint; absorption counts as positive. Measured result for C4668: 3.79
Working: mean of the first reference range 3.6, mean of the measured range 3.48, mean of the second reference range 3.69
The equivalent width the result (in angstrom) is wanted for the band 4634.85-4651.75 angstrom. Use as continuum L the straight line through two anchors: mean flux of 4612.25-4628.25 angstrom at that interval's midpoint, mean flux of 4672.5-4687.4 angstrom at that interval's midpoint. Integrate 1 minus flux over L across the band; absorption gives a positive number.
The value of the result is 0.5 angstrom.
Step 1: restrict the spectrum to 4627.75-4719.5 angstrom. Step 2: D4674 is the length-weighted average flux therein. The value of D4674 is 3.48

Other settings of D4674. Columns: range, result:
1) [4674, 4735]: 3.49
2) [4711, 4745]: 3.57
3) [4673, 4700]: 3.52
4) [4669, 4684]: 3.53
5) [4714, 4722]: 3.66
